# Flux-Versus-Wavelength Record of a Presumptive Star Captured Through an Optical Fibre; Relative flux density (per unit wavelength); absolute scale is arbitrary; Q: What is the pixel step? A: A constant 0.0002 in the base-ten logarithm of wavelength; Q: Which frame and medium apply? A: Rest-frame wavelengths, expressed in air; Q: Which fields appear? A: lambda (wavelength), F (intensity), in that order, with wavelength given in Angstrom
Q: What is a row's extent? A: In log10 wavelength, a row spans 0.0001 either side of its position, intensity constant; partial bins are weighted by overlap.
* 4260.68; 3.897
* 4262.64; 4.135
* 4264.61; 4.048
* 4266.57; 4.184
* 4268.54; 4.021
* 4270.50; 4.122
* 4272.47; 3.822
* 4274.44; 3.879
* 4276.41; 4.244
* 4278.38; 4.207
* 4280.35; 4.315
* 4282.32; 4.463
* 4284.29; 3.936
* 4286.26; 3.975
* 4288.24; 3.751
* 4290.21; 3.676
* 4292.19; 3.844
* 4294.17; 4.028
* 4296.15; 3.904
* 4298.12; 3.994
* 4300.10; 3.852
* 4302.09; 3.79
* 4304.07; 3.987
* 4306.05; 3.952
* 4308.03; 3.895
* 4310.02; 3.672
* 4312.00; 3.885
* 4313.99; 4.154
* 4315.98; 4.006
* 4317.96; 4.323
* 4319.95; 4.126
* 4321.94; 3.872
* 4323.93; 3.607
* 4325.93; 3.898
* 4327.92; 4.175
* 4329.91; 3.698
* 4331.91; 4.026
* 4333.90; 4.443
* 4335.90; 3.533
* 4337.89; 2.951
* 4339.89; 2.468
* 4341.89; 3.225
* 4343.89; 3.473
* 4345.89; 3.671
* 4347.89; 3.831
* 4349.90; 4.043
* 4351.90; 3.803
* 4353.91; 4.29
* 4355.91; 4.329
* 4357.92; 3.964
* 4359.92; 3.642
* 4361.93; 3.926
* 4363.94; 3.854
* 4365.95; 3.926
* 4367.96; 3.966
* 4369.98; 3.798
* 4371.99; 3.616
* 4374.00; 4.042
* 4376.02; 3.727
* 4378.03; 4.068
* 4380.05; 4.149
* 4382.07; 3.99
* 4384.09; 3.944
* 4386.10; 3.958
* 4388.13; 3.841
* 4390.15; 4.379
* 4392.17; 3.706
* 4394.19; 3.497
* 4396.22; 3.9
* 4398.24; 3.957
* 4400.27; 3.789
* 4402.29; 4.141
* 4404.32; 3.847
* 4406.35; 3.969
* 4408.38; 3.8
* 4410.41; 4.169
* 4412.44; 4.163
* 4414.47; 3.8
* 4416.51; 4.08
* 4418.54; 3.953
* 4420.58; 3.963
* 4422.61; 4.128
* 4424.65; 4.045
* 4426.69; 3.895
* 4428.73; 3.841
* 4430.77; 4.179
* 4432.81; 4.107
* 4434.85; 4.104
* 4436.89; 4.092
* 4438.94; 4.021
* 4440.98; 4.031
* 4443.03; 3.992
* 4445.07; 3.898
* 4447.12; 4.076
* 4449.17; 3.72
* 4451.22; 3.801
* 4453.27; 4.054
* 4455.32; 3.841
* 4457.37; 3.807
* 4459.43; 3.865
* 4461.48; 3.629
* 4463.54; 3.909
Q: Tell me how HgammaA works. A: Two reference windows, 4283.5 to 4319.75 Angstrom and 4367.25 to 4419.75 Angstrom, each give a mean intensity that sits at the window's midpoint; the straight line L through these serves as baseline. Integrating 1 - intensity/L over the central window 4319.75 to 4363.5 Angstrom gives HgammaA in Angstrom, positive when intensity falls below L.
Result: 1.8 Angstrom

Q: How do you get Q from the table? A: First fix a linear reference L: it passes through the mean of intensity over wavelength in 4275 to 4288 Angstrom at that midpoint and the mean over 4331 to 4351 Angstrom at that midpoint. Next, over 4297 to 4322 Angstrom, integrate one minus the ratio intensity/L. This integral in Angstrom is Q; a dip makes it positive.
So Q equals -0.6 Angstrom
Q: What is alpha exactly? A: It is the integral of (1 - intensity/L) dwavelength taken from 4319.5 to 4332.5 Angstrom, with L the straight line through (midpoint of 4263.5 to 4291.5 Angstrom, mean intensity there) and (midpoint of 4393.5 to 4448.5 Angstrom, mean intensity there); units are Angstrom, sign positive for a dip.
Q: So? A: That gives 0.4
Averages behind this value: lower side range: 4.04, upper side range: 3.98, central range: 3.9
